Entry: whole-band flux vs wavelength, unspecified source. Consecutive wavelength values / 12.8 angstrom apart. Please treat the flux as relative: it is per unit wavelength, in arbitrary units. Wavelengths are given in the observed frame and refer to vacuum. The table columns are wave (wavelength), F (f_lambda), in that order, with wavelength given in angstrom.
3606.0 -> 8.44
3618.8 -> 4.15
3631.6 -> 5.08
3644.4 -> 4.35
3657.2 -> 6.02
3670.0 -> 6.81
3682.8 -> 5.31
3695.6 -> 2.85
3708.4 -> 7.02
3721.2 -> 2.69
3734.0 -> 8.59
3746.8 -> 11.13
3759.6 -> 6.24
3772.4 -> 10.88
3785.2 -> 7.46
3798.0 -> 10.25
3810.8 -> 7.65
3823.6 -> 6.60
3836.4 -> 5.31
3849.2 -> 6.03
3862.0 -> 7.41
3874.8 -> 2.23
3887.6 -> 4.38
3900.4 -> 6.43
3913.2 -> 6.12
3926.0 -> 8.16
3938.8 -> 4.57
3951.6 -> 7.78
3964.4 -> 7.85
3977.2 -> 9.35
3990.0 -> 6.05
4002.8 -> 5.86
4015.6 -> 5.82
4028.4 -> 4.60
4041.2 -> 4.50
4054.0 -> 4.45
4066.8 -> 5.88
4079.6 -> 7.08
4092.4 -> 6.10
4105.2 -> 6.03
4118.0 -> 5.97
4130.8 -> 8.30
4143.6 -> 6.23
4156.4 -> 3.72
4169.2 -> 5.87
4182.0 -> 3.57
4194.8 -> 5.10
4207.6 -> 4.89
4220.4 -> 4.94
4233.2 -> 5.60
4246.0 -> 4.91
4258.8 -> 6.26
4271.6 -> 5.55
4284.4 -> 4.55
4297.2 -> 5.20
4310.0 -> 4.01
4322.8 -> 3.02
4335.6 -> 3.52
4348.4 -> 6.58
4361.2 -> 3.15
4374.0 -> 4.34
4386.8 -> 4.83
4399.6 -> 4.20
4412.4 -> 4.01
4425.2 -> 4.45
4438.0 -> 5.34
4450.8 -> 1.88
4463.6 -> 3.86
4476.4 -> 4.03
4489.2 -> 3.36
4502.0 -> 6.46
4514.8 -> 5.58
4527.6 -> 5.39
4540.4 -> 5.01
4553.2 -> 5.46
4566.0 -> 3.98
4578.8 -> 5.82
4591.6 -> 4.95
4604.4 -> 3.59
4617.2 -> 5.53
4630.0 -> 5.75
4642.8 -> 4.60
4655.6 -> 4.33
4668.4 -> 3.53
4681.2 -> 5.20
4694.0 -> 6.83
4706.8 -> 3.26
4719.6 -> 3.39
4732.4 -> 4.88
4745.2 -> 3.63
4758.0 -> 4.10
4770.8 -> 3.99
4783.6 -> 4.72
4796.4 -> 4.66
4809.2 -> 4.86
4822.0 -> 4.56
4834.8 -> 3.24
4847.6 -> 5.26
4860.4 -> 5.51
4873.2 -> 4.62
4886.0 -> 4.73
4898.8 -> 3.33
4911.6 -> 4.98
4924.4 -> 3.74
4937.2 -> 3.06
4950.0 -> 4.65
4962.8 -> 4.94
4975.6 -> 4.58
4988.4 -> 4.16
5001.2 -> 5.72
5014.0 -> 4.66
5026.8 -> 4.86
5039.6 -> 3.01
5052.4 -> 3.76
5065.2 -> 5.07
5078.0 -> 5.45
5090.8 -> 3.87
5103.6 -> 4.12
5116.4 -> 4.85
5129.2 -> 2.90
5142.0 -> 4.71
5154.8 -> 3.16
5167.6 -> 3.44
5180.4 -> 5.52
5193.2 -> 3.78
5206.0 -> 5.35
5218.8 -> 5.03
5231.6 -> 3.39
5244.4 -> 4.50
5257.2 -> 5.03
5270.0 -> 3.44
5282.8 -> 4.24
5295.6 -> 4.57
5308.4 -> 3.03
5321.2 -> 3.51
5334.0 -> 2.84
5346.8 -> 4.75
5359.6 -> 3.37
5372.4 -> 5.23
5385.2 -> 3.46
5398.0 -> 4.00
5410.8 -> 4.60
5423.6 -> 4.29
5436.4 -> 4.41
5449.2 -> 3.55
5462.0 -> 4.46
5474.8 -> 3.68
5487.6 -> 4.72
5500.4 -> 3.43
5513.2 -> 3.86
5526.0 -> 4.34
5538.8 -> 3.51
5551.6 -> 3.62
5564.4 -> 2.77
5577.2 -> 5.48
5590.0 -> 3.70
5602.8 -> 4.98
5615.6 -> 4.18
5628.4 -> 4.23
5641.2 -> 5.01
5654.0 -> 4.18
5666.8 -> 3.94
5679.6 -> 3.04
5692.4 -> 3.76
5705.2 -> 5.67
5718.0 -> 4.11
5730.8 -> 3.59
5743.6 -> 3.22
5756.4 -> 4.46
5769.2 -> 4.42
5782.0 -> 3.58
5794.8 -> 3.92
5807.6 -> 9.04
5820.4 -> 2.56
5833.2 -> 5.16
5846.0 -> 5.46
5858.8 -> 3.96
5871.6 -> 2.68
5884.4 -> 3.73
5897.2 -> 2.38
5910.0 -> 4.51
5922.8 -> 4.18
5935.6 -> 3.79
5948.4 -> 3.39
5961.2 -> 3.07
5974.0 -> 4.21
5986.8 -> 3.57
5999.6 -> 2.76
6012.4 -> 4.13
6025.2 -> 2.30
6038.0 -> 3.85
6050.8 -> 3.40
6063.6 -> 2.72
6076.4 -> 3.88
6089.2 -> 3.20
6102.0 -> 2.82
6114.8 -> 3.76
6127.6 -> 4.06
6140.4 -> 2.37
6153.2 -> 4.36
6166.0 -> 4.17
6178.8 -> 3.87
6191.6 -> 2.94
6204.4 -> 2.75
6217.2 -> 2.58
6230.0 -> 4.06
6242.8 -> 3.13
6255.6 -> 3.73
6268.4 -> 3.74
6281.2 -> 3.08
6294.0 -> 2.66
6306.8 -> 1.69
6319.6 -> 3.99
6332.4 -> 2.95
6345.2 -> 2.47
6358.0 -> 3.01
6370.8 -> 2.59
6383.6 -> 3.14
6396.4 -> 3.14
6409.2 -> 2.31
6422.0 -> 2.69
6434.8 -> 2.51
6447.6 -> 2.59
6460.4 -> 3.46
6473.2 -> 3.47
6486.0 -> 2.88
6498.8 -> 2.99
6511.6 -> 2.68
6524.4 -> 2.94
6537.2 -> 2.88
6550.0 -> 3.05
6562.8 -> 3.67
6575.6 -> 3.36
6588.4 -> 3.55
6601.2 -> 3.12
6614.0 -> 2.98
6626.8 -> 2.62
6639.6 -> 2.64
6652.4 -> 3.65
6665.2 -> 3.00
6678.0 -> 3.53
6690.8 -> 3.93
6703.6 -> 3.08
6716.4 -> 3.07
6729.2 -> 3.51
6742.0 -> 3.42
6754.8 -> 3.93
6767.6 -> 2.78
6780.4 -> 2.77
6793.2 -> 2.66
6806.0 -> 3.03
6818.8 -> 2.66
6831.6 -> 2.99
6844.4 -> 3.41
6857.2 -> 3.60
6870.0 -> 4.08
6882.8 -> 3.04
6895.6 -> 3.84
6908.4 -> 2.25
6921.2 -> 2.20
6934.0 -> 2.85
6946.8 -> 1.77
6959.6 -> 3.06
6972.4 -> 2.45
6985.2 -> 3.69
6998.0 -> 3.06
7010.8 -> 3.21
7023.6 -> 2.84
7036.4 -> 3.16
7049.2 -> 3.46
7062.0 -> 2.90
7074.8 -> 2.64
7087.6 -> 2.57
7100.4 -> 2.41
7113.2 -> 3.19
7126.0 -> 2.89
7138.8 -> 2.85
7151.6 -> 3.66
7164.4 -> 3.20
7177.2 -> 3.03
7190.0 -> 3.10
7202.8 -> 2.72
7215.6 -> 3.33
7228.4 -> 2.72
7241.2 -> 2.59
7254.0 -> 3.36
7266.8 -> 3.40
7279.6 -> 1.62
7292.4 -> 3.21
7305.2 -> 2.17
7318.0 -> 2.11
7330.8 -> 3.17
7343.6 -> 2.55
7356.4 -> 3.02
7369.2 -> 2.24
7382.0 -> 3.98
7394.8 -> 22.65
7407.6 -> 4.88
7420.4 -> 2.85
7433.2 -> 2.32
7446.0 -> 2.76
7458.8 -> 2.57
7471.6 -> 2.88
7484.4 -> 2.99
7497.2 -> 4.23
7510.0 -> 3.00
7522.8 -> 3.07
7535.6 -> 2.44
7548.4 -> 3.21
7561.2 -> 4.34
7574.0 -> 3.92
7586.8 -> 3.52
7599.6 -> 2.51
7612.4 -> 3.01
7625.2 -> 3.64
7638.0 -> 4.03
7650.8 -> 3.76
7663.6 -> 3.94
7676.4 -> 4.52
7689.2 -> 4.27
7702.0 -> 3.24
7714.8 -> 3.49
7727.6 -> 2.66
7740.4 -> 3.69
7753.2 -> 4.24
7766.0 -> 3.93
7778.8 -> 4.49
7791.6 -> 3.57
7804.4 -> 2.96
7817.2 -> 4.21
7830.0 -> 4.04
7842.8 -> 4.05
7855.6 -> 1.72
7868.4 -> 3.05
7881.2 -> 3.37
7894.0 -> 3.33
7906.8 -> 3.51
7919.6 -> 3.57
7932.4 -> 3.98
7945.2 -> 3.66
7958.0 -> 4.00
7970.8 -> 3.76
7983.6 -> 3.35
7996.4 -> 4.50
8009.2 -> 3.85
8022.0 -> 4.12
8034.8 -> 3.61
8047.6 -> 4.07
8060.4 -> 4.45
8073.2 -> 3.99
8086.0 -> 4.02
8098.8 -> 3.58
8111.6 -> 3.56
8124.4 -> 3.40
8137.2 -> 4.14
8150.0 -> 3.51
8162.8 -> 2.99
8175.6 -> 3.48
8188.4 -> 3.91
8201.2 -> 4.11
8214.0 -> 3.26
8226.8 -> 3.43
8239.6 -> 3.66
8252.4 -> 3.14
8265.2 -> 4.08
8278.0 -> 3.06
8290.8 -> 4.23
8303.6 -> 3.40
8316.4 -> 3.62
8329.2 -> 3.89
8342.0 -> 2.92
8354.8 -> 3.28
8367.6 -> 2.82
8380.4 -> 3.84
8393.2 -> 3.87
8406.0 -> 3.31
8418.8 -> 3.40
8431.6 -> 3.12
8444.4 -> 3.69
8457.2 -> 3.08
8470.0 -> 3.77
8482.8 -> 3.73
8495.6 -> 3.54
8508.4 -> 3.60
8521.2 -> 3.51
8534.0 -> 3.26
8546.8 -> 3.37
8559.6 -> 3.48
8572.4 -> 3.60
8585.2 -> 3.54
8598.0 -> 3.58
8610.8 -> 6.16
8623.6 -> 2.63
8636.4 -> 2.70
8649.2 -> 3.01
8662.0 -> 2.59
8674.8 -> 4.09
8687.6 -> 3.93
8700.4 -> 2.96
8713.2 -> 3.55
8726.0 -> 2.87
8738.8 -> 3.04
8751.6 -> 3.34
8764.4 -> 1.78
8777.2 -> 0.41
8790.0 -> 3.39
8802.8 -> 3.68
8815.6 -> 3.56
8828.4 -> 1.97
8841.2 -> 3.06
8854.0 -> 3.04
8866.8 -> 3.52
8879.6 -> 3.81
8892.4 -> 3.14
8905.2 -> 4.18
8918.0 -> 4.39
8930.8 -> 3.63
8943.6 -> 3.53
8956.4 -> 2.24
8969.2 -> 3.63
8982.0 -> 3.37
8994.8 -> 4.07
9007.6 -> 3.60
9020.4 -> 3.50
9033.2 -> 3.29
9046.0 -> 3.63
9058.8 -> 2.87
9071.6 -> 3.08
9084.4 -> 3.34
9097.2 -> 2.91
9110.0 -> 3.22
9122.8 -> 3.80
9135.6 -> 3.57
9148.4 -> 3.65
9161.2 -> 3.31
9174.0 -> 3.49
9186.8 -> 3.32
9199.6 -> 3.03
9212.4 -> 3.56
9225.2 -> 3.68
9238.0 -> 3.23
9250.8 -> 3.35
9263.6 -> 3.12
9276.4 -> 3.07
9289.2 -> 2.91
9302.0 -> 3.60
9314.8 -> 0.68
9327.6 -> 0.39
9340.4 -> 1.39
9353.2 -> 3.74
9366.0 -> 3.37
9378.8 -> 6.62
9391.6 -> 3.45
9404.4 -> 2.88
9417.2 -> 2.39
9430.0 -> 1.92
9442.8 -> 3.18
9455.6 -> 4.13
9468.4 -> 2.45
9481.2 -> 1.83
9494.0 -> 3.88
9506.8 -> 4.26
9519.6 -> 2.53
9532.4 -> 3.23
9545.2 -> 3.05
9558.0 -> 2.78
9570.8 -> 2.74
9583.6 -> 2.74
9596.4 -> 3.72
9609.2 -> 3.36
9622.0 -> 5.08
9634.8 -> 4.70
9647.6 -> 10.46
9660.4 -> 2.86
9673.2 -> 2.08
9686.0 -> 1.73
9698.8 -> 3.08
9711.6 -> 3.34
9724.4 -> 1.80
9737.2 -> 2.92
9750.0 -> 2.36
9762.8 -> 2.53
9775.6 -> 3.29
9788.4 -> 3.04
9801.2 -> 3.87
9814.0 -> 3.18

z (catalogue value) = 0.98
